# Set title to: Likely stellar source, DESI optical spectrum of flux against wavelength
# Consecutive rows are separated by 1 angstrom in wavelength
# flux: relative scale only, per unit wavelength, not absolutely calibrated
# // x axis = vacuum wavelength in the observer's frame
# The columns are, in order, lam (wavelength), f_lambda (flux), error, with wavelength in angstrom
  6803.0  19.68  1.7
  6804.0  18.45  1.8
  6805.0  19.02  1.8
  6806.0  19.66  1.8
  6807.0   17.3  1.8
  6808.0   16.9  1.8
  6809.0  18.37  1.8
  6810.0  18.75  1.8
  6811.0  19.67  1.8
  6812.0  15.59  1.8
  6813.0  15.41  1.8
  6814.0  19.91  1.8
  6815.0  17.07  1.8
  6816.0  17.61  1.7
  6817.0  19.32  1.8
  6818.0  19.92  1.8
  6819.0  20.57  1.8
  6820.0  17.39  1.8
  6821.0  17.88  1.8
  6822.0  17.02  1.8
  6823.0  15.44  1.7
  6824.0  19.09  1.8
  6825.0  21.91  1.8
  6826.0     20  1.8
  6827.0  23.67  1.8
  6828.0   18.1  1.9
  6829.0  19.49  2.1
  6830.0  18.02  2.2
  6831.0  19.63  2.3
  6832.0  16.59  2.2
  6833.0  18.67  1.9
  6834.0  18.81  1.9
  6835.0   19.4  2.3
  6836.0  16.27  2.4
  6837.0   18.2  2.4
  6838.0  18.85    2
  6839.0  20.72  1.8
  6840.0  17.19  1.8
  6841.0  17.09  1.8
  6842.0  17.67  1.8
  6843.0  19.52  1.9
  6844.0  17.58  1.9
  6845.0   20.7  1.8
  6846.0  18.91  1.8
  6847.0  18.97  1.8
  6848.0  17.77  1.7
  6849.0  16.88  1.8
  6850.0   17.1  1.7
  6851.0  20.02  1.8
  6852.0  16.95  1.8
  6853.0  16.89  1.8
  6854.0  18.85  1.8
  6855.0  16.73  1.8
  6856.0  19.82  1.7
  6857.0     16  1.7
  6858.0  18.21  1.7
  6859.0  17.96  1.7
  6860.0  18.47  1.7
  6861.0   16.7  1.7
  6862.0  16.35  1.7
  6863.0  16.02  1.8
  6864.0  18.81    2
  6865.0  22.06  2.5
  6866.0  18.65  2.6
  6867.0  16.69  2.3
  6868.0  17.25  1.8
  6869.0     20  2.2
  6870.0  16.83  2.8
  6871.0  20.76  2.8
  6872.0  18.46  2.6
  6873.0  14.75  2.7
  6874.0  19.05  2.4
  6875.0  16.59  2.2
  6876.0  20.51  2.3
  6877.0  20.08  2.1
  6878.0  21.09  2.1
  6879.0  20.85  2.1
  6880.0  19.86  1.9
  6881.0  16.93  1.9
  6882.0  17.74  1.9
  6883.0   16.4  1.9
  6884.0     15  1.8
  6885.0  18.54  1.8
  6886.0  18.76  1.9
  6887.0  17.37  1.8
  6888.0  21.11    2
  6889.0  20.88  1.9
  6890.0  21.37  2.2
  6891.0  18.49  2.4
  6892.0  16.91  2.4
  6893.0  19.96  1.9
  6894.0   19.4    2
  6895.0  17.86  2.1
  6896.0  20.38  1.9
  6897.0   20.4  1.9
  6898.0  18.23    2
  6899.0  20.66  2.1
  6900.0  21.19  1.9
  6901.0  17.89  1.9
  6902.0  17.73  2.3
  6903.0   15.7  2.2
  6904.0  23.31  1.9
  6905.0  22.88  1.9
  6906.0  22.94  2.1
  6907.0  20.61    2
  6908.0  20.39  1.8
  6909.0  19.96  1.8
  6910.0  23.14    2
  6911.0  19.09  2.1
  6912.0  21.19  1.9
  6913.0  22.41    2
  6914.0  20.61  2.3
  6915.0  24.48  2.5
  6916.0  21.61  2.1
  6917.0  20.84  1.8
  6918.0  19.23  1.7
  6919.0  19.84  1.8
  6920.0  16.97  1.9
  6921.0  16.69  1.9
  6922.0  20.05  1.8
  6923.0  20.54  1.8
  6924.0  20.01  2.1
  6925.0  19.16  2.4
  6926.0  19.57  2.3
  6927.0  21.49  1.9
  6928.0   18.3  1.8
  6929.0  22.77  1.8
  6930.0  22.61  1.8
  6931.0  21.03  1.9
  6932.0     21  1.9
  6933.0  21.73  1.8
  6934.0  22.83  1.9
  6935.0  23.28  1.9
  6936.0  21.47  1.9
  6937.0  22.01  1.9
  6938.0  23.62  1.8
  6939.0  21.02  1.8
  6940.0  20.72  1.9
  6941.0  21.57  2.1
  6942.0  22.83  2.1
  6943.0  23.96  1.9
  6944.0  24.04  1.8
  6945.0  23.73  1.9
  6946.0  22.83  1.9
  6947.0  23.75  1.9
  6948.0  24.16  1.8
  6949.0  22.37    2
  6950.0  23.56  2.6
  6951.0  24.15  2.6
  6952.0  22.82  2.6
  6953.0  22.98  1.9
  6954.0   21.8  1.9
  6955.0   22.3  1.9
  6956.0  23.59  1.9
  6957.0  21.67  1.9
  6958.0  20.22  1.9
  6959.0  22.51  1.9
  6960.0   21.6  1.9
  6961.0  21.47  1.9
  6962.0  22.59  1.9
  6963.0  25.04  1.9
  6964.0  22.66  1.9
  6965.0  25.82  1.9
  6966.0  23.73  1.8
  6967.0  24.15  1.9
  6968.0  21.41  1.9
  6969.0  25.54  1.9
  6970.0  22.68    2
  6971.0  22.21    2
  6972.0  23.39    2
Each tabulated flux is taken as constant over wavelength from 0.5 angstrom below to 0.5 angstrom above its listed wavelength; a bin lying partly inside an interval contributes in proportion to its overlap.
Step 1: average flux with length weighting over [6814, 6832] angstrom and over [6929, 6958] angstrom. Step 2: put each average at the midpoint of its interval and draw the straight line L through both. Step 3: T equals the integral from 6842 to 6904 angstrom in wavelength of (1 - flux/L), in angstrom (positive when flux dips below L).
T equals 5.8 angstrom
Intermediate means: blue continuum 18.9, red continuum 22.6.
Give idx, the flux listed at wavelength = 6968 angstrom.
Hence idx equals 21.41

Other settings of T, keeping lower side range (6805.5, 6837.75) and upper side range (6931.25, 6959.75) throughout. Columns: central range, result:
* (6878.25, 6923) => 2.97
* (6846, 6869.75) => 2.07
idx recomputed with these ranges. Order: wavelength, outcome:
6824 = 19.09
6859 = 17.96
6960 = 21.6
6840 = 17.19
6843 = 19.52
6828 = 18.1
